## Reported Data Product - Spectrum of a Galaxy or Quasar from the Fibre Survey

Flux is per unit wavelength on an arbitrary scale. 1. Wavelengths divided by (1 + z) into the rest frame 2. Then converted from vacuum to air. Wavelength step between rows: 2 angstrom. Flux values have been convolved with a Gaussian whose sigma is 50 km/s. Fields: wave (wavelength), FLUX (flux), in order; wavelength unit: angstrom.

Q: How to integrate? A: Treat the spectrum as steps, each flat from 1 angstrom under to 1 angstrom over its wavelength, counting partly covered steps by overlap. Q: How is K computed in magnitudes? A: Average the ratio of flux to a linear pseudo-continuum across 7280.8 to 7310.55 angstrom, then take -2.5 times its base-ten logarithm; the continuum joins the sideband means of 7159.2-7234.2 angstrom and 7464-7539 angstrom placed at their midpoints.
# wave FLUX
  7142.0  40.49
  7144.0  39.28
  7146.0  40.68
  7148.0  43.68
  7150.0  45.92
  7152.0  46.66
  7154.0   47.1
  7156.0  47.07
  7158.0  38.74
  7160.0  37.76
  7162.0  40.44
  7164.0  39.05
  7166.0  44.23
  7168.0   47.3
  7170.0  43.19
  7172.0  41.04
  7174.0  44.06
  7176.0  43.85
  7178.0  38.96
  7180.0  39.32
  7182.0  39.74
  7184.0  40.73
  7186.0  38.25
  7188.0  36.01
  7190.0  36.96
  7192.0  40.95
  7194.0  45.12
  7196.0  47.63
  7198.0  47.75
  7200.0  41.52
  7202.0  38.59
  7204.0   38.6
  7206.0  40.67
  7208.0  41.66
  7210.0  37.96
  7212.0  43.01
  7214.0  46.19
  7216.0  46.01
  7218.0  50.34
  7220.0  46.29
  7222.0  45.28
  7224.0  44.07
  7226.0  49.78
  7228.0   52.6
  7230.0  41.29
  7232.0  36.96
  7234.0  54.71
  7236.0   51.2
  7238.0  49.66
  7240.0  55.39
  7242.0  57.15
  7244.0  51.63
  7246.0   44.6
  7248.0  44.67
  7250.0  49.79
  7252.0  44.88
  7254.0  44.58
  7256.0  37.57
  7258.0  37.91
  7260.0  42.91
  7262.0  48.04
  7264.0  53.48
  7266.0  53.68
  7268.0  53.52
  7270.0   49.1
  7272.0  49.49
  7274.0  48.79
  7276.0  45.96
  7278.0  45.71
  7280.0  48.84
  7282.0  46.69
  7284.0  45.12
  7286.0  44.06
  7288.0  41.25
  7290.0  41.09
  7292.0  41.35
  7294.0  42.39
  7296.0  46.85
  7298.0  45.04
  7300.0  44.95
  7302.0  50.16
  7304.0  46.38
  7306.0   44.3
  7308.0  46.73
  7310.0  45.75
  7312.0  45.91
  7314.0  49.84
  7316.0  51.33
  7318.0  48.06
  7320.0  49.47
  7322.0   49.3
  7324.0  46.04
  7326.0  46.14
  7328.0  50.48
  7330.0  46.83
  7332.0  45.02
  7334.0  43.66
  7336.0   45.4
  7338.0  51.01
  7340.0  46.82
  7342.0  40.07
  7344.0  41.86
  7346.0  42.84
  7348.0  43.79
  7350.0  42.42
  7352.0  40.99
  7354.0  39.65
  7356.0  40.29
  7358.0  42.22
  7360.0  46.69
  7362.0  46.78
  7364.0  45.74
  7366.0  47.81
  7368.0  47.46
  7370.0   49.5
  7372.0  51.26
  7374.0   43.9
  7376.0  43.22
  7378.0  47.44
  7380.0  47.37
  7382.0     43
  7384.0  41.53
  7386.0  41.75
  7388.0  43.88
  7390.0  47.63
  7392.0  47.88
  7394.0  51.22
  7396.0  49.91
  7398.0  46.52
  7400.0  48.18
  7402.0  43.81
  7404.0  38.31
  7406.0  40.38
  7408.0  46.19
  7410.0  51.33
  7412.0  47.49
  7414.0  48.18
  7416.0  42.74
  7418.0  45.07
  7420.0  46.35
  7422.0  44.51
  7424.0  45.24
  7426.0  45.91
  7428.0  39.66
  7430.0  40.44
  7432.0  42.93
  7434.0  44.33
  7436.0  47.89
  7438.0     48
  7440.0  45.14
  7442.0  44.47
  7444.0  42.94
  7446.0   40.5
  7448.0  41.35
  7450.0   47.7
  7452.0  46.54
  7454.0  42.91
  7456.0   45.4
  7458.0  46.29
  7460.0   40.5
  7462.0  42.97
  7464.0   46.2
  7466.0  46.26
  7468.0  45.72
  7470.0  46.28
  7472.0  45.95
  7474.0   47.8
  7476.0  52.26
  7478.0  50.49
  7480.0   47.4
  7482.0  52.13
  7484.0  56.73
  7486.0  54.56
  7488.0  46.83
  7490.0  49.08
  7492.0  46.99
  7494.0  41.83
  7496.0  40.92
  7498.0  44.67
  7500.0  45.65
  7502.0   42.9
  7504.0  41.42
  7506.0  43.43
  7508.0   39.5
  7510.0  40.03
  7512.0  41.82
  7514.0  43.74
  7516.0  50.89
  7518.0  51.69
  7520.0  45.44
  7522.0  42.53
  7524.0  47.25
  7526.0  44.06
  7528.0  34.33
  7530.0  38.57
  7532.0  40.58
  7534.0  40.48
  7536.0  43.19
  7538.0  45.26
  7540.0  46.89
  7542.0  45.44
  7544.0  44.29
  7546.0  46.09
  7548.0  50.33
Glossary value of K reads -0.03 mag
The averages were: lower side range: 42.7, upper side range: 45.4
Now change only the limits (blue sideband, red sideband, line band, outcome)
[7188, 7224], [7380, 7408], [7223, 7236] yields -0.09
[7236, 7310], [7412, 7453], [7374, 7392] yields 0.02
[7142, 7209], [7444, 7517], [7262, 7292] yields -0.10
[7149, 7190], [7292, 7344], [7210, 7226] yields -0.06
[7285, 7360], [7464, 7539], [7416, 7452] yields 0.02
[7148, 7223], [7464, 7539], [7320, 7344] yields -0.06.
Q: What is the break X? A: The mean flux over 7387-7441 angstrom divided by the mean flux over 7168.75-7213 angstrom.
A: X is 1.11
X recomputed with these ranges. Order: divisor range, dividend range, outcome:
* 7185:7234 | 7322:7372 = 1.04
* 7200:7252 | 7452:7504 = 1.01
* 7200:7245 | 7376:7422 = 0.99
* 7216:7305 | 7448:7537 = 0.96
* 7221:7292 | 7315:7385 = 0.97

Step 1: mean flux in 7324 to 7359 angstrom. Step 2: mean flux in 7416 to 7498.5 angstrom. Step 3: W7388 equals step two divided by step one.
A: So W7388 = 1.04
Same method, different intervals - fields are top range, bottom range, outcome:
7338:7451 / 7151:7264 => 1.02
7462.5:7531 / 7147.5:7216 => 1.09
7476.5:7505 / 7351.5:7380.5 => 1.04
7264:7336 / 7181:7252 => 1.04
